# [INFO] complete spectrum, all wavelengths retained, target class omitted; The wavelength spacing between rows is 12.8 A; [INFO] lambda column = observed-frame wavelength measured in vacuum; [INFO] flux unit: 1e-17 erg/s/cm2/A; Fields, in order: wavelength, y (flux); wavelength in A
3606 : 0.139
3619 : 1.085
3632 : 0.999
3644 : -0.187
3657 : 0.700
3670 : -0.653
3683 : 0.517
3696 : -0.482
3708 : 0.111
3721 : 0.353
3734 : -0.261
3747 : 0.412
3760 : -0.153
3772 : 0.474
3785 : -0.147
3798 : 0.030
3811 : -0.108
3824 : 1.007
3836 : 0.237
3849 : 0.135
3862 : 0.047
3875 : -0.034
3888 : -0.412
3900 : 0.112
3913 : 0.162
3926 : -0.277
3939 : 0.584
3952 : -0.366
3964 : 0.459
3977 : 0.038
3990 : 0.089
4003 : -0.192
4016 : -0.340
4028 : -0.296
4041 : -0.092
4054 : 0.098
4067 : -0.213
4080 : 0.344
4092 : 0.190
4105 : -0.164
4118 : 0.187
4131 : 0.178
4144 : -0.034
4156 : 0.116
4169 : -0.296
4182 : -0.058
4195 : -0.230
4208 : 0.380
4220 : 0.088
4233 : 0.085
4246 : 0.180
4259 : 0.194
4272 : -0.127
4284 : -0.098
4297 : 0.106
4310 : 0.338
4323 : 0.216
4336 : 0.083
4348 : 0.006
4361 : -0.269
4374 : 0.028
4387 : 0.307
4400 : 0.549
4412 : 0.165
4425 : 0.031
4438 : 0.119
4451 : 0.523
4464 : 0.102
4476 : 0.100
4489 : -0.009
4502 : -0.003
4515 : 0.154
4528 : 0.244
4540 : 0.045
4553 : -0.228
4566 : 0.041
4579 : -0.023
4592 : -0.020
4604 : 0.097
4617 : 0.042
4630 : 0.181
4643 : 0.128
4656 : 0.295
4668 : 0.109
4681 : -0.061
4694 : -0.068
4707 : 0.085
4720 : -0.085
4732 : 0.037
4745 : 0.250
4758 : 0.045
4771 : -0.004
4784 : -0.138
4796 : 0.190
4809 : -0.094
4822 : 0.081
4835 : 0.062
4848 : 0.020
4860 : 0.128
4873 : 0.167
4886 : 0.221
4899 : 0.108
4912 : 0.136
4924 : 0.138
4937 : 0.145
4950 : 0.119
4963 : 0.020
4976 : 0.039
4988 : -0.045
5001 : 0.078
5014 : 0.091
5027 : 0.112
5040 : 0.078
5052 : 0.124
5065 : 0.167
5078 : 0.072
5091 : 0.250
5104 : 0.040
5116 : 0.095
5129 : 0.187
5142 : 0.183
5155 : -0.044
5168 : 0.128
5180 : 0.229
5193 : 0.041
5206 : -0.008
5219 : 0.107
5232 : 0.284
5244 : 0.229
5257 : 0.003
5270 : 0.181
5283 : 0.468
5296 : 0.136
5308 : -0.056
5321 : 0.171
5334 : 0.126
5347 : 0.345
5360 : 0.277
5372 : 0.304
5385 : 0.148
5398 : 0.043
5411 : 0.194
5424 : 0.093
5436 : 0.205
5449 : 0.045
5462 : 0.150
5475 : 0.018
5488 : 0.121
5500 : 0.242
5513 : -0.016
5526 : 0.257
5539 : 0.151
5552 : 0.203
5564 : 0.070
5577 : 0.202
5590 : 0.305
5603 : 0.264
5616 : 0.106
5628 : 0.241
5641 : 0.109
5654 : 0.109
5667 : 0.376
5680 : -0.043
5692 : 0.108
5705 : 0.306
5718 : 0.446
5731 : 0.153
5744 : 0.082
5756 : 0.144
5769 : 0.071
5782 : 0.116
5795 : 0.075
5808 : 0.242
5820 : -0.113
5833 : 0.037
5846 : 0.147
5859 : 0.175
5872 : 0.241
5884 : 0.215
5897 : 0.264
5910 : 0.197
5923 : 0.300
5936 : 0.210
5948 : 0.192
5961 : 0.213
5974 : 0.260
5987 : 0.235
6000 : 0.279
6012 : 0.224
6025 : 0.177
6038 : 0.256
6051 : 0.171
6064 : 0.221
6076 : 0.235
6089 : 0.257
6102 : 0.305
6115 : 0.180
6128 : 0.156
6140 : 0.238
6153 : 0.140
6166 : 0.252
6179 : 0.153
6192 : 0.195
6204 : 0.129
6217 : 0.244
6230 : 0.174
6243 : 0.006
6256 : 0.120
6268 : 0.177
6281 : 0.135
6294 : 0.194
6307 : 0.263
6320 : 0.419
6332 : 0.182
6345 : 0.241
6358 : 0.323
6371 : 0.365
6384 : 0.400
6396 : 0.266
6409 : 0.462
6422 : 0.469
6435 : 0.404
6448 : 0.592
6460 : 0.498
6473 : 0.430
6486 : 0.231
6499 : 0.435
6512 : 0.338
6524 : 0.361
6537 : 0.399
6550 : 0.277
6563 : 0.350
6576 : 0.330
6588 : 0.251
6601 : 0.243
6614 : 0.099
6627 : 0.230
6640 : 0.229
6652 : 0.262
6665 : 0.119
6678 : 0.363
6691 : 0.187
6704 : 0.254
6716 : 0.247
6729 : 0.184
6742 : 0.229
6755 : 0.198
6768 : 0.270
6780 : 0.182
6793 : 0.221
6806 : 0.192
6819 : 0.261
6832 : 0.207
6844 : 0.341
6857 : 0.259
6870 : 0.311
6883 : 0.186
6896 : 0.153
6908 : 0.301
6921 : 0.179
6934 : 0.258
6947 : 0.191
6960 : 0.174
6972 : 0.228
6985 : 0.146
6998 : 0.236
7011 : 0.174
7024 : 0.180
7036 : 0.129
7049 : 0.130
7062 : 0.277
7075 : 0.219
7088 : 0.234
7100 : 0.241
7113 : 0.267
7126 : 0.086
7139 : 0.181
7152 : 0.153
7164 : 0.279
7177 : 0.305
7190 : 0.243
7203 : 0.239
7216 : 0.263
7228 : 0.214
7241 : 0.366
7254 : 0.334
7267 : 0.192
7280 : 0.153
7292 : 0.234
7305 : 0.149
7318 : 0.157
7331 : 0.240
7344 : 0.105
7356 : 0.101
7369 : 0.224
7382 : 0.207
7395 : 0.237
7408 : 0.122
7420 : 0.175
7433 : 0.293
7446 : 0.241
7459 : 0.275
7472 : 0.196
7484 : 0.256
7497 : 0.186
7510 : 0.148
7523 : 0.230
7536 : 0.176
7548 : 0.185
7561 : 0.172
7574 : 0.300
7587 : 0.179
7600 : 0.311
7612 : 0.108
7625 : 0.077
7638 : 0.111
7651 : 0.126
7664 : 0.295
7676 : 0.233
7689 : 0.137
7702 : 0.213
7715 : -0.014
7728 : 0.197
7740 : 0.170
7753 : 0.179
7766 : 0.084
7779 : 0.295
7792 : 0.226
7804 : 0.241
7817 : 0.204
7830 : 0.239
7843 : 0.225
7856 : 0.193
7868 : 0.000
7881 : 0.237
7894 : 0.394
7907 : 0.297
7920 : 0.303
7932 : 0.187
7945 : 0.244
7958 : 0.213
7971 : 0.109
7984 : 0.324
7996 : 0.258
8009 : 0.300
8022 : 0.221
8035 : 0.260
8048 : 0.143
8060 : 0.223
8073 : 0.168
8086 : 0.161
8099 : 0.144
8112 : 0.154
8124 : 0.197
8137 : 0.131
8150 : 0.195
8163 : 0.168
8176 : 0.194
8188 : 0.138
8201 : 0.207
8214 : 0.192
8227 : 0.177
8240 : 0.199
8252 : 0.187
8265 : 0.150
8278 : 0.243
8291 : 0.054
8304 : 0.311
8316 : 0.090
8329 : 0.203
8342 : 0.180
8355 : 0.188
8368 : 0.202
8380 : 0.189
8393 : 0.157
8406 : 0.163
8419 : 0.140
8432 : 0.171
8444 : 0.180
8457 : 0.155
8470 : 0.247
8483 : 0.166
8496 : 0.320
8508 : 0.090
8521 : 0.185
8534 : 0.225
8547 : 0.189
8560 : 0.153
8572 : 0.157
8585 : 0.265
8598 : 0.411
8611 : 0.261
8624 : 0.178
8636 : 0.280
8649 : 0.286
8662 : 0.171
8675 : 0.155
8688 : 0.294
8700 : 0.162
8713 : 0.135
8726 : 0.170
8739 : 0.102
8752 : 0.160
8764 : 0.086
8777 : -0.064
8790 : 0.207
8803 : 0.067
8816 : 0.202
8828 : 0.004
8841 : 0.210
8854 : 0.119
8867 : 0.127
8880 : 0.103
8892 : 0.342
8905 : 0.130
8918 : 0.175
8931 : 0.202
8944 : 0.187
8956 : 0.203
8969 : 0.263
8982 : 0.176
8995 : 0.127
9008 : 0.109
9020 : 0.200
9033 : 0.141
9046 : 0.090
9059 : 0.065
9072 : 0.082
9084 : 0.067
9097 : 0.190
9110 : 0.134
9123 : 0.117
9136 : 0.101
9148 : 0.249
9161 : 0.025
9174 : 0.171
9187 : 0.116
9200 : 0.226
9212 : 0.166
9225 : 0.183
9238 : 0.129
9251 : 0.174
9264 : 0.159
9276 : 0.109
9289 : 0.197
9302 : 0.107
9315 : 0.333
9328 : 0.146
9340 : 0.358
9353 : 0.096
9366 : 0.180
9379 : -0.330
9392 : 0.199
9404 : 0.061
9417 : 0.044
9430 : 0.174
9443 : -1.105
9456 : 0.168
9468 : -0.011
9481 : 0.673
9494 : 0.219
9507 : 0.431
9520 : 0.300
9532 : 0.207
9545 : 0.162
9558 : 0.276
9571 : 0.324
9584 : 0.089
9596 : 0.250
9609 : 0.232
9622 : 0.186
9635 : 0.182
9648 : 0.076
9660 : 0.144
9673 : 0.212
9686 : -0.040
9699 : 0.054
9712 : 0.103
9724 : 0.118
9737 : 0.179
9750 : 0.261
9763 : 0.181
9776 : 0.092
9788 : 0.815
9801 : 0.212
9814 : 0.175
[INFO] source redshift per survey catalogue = 1.31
